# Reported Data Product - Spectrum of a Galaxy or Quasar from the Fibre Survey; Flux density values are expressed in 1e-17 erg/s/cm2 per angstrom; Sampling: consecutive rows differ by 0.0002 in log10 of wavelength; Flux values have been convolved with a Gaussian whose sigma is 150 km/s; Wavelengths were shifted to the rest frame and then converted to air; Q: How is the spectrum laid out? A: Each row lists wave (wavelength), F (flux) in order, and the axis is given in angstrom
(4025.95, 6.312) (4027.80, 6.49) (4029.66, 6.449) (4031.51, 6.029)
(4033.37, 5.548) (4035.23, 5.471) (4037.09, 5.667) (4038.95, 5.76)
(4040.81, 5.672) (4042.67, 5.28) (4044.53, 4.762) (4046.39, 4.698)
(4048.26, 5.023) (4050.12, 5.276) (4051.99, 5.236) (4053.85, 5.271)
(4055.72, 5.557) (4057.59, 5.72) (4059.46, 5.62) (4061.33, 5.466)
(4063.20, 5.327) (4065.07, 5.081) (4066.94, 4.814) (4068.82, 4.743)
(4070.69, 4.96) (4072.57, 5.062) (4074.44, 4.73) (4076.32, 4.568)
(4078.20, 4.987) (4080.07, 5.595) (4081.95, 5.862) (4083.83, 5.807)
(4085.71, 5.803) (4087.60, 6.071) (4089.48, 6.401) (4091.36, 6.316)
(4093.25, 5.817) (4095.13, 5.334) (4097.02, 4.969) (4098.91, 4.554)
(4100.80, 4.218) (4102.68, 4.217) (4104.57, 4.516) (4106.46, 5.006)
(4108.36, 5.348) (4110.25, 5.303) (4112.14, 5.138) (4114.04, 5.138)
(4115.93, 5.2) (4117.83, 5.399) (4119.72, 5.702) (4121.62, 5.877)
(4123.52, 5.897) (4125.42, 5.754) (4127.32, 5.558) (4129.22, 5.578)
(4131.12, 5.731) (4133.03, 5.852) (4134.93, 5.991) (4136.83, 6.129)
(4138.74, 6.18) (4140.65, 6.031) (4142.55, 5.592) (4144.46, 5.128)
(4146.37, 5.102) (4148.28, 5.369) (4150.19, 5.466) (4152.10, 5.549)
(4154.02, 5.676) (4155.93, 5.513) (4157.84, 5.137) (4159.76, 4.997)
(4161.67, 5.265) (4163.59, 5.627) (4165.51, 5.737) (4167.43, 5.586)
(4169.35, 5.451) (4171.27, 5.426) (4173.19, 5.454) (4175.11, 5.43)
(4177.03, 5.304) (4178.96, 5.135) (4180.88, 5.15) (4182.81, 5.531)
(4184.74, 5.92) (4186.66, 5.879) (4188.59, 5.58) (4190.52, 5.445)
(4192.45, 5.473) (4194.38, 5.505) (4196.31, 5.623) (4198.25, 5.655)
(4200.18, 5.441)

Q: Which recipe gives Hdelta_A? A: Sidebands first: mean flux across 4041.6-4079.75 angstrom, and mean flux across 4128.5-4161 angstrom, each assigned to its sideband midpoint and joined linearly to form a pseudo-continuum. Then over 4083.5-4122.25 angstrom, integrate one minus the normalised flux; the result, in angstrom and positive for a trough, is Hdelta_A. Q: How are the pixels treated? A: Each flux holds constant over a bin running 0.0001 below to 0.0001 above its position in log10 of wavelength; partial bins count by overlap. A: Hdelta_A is 0.2 angstrom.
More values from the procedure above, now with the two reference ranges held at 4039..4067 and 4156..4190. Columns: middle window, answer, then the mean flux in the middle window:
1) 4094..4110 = 1.6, 4.81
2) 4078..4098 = -1.6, 5.75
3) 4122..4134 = -0.8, 5.73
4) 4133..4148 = -0.9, 5.73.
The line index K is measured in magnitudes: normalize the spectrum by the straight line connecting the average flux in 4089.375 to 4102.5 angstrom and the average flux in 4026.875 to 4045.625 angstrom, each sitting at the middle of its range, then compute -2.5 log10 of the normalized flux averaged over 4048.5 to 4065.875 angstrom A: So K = 0.03 mag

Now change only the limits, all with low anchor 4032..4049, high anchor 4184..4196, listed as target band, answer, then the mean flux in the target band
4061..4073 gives 0.07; 5.04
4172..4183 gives 0.06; 5.32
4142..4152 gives 0.04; 5.34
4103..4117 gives 0.09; 5.05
